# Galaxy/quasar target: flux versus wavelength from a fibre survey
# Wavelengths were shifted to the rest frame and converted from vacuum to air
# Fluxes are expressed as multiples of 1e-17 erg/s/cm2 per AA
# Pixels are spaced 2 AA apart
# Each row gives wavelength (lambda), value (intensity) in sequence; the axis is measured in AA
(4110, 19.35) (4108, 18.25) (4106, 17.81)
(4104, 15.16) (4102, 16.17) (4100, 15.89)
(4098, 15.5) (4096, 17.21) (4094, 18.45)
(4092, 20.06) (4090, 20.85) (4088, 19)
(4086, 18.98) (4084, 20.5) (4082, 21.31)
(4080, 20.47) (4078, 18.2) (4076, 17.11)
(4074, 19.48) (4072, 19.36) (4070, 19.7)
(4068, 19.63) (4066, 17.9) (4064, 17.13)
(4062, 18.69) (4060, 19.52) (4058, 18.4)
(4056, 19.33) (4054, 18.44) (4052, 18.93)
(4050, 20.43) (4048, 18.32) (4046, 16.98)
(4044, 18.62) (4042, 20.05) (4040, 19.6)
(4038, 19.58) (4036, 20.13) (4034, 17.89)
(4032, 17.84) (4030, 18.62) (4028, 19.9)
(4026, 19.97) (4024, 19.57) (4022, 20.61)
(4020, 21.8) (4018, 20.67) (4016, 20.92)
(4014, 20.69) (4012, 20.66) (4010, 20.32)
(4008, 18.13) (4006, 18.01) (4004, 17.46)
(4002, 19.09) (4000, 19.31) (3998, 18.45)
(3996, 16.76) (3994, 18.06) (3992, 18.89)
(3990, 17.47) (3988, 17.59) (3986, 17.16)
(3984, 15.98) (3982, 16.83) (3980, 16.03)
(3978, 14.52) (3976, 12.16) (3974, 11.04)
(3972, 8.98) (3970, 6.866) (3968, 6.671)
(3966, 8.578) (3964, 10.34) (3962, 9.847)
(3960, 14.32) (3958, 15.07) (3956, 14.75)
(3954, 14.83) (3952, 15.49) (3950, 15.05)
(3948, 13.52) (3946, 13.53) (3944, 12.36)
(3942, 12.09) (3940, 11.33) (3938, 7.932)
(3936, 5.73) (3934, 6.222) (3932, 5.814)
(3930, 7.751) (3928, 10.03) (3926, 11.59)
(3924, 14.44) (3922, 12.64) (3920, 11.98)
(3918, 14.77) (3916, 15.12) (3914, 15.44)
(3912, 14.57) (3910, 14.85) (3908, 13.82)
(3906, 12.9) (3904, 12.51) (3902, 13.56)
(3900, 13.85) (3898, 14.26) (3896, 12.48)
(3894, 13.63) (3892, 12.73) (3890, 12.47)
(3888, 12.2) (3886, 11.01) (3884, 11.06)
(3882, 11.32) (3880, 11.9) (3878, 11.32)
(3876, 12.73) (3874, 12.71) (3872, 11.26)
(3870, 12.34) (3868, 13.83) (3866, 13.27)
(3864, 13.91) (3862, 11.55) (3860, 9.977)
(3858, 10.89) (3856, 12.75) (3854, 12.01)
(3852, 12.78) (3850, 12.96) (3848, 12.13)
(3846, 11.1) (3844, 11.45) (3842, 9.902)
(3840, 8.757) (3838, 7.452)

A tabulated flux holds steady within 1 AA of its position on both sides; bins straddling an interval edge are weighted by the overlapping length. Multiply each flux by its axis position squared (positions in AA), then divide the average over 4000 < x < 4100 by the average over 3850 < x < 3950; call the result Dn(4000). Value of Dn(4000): 1.70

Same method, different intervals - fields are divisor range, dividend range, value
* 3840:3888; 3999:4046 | 1.78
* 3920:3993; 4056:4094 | 1.65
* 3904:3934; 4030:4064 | 1.63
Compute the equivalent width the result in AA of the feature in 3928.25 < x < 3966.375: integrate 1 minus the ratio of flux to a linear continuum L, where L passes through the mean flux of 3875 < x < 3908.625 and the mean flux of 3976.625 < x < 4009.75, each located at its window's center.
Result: 10.0 AA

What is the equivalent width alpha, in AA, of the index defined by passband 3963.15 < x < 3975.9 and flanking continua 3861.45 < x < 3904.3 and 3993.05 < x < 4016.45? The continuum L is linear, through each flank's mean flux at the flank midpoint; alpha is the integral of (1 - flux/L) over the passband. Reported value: 6.1 AA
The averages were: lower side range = 12.6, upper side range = 18.9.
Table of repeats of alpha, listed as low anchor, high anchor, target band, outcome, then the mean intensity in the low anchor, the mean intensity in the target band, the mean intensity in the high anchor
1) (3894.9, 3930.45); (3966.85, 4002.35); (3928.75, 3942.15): 5.73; 13.2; 7.91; 15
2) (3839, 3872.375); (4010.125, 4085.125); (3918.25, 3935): 4.94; 11.8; 10.3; 19.4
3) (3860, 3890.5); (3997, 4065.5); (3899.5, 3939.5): 6.46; 12.1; 11.7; 19.2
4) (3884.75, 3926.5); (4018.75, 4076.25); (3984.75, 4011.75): -1.77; 13.4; 18.3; 19.1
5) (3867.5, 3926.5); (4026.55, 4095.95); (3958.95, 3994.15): 5.98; 13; 13.3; 19.1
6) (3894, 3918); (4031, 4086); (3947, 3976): 7.22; 14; 11.8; 19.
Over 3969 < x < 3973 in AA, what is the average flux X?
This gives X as 7.92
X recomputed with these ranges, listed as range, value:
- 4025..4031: 19.5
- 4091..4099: 17.8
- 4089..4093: 20.5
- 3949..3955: 15.1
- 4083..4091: 19.8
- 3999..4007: 18.5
